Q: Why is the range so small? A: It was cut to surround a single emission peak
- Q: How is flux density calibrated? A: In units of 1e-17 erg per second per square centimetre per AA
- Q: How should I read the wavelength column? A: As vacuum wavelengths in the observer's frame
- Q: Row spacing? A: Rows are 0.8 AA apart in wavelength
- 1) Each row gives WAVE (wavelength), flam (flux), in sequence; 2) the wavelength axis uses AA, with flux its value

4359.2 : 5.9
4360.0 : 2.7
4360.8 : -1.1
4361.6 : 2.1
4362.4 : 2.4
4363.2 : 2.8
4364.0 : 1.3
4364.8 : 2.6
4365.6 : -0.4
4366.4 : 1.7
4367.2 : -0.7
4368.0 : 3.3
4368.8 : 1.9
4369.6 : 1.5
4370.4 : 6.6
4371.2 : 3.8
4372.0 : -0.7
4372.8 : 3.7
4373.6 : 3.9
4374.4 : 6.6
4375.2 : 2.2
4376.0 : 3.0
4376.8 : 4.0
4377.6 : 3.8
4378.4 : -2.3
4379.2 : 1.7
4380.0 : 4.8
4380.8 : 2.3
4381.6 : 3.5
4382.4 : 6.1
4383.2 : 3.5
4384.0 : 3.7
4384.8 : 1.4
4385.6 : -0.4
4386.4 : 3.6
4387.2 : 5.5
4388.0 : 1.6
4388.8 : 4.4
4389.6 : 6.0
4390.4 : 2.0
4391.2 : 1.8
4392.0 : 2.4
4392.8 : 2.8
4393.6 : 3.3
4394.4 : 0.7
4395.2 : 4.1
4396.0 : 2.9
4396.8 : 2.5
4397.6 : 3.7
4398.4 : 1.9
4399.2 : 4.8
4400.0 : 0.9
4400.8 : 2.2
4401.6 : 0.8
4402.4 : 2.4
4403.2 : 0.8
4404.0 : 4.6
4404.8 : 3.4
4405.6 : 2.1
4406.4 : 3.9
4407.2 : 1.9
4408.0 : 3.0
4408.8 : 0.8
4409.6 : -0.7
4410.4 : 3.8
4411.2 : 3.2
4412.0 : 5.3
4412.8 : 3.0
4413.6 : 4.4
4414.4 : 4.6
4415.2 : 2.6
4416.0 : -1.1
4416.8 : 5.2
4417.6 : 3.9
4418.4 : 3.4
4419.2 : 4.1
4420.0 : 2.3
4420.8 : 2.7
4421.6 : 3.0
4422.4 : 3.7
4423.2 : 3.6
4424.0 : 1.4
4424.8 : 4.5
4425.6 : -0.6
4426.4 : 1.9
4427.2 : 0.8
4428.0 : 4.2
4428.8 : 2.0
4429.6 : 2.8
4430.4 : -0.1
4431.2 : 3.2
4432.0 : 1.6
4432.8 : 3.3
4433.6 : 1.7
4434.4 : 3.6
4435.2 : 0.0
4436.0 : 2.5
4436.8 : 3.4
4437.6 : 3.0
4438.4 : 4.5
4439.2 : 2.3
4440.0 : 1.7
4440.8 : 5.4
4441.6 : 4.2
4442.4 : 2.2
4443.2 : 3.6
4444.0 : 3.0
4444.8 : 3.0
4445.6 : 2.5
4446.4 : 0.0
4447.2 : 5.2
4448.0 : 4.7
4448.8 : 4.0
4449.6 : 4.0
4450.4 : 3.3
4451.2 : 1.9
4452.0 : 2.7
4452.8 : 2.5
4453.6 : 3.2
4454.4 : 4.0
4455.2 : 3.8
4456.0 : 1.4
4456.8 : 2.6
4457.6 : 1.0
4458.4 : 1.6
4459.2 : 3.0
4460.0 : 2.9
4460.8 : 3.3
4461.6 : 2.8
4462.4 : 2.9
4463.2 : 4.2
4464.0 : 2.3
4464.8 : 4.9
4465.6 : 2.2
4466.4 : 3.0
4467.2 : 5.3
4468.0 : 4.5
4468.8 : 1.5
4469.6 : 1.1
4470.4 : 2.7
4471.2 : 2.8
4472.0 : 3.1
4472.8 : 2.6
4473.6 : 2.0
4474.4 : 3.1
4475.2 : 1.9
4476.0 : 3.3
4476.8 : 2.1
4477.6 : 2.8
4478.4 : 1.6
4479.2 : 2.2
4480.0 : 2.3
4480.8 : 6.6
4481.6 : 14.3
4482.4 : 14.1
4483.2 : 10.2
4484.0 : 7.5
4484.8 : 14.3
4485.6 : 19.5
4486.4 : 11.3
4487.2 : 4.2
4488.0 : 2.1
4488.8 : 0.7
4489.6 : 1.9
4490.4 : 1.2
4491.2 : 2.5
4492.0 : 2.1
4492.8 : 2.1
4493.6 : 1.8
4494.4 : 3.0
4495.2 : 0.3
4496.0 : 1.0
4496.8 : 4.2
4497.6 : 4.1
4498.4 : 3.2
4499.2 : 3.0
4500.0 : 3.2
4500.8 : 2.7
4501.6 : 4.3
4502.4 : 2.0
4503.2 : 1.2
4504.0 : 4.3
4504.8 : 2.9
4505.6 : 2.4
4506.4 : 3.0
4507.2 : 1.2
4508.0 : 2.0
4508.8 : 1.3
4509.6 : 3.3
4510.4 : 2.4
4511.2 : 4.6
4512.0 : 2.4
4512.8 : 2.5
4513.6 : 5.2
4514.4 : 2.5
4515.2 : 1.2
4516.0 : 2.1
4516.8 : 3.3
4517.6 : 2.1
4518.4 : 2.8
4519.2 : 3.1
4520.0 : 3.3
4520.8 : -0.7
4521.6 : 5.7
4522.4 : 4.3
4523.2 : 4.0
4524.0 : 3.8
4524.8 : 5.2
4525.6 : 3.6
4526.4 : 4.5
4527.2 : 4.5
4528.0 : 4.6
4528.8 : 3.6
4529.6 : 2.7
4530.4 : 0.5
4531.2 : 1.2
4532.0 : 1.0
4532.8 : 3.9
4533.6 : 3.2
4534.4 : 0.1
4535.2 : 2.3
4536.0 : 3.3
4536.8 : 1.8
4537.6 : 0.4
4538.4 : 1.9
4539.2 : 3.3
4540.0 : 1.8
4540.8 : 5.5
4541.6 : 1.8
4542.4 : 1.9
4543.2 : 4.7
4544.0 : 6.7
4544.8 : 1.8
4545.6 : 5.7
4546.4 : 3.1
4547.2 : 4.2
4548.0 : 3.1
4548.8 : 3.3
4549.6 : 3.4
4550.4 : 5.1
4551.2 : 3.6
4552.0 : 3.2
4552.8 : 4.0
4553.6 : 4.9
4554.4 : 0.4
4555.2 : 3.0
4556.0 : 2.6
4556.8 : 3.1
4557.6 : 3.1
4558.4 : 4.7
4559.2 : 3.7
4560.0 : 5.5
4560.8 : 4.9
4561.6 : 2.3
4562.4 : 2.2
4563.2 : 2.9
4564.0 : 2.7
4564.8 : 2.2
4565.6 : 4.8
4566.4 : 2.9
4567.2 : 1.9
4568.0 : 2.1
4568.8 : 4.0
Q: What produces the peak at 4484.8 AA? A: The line [O II] 3727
